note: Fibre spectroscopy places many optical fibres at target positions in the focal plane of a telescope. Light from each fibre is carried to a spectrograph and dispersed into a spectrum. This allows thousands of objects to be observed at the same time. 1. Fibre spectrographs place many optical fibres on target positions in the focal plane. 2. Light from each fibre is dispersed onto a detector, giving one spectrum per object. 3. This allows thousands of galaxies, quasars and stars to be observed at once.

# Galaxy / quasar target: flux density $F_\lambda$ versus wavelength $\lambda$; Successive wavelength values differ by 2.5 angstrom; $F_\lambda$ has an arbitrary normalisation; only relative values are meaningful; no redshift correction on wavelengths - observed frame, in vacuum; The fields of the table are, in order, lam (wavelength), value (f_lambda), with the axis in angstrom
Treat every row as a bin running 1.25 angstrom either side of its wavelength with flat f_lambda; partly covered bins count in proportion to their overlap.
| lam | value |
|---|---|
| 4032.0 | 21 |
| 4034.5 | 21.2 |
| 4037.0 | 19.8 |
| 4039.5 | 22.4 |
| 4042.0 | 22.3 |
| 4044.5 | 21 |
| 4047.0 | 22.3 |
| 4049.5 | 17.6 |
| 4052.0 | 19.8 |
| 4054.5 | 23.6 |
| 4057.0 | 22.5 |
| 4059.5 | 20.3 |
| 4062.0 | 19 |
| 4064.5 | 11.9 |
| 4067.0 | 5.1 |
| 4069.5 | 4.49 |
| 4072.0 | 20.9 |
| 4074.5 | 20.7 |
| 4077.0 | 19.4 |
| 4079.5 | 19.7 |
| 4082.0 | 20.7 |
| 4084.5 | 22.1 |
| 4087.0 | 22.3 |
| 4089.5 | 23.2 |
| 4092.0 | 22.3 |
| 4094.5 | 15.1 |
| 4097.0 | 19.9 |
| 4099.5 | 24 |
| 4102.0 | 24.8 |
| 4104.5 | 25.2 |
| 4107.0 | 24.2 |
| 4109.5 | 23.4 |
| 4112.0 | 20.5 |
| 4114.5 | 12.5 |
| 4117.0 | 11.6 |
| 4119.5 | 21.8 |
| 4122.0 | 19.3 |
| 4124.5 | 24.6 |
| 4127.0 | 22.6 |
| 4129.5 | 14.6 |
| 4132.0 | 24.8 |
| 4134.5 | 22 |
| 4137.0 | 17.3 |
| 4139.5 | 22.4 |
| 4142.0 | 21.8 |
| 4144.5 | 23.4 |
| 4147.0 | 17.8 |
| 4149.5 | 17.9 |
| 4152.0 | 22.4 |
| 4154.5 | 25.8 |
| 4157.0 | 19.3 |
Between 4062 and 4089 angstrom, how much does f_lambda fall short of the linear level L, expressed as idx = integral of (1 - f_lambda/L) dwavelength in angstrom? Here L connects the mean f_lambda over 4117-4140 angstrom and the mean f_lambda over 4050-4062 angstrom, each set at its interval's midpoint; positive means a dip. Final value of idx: 5.0 angstrom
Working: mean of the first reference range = 21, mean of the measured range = 17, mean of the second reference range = 20.5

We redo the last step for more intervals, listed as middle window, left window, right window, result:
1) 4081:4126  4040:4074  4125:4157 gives -3.1 angstrom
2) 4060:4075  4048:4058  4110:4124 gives 4.8 angstrom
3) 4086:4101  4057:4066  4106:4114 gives -0.7 angstrom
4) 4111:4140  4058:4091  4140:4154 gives 1.0 angstrom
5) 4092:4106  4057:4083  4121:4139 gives -2.5 angstrom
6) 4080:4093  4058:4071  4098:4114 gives -2.8 angstrom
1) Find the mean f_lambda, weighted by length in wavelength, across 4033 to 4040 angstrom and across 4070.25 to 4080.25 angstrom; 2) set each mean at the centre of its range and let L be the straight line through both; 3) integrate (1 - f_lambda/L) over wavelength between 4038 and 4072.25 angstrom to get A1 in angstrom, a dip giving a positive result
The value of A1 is 3.9 angstrom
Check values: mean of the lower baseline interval 21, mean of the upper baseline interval 19.4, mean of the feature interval 18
